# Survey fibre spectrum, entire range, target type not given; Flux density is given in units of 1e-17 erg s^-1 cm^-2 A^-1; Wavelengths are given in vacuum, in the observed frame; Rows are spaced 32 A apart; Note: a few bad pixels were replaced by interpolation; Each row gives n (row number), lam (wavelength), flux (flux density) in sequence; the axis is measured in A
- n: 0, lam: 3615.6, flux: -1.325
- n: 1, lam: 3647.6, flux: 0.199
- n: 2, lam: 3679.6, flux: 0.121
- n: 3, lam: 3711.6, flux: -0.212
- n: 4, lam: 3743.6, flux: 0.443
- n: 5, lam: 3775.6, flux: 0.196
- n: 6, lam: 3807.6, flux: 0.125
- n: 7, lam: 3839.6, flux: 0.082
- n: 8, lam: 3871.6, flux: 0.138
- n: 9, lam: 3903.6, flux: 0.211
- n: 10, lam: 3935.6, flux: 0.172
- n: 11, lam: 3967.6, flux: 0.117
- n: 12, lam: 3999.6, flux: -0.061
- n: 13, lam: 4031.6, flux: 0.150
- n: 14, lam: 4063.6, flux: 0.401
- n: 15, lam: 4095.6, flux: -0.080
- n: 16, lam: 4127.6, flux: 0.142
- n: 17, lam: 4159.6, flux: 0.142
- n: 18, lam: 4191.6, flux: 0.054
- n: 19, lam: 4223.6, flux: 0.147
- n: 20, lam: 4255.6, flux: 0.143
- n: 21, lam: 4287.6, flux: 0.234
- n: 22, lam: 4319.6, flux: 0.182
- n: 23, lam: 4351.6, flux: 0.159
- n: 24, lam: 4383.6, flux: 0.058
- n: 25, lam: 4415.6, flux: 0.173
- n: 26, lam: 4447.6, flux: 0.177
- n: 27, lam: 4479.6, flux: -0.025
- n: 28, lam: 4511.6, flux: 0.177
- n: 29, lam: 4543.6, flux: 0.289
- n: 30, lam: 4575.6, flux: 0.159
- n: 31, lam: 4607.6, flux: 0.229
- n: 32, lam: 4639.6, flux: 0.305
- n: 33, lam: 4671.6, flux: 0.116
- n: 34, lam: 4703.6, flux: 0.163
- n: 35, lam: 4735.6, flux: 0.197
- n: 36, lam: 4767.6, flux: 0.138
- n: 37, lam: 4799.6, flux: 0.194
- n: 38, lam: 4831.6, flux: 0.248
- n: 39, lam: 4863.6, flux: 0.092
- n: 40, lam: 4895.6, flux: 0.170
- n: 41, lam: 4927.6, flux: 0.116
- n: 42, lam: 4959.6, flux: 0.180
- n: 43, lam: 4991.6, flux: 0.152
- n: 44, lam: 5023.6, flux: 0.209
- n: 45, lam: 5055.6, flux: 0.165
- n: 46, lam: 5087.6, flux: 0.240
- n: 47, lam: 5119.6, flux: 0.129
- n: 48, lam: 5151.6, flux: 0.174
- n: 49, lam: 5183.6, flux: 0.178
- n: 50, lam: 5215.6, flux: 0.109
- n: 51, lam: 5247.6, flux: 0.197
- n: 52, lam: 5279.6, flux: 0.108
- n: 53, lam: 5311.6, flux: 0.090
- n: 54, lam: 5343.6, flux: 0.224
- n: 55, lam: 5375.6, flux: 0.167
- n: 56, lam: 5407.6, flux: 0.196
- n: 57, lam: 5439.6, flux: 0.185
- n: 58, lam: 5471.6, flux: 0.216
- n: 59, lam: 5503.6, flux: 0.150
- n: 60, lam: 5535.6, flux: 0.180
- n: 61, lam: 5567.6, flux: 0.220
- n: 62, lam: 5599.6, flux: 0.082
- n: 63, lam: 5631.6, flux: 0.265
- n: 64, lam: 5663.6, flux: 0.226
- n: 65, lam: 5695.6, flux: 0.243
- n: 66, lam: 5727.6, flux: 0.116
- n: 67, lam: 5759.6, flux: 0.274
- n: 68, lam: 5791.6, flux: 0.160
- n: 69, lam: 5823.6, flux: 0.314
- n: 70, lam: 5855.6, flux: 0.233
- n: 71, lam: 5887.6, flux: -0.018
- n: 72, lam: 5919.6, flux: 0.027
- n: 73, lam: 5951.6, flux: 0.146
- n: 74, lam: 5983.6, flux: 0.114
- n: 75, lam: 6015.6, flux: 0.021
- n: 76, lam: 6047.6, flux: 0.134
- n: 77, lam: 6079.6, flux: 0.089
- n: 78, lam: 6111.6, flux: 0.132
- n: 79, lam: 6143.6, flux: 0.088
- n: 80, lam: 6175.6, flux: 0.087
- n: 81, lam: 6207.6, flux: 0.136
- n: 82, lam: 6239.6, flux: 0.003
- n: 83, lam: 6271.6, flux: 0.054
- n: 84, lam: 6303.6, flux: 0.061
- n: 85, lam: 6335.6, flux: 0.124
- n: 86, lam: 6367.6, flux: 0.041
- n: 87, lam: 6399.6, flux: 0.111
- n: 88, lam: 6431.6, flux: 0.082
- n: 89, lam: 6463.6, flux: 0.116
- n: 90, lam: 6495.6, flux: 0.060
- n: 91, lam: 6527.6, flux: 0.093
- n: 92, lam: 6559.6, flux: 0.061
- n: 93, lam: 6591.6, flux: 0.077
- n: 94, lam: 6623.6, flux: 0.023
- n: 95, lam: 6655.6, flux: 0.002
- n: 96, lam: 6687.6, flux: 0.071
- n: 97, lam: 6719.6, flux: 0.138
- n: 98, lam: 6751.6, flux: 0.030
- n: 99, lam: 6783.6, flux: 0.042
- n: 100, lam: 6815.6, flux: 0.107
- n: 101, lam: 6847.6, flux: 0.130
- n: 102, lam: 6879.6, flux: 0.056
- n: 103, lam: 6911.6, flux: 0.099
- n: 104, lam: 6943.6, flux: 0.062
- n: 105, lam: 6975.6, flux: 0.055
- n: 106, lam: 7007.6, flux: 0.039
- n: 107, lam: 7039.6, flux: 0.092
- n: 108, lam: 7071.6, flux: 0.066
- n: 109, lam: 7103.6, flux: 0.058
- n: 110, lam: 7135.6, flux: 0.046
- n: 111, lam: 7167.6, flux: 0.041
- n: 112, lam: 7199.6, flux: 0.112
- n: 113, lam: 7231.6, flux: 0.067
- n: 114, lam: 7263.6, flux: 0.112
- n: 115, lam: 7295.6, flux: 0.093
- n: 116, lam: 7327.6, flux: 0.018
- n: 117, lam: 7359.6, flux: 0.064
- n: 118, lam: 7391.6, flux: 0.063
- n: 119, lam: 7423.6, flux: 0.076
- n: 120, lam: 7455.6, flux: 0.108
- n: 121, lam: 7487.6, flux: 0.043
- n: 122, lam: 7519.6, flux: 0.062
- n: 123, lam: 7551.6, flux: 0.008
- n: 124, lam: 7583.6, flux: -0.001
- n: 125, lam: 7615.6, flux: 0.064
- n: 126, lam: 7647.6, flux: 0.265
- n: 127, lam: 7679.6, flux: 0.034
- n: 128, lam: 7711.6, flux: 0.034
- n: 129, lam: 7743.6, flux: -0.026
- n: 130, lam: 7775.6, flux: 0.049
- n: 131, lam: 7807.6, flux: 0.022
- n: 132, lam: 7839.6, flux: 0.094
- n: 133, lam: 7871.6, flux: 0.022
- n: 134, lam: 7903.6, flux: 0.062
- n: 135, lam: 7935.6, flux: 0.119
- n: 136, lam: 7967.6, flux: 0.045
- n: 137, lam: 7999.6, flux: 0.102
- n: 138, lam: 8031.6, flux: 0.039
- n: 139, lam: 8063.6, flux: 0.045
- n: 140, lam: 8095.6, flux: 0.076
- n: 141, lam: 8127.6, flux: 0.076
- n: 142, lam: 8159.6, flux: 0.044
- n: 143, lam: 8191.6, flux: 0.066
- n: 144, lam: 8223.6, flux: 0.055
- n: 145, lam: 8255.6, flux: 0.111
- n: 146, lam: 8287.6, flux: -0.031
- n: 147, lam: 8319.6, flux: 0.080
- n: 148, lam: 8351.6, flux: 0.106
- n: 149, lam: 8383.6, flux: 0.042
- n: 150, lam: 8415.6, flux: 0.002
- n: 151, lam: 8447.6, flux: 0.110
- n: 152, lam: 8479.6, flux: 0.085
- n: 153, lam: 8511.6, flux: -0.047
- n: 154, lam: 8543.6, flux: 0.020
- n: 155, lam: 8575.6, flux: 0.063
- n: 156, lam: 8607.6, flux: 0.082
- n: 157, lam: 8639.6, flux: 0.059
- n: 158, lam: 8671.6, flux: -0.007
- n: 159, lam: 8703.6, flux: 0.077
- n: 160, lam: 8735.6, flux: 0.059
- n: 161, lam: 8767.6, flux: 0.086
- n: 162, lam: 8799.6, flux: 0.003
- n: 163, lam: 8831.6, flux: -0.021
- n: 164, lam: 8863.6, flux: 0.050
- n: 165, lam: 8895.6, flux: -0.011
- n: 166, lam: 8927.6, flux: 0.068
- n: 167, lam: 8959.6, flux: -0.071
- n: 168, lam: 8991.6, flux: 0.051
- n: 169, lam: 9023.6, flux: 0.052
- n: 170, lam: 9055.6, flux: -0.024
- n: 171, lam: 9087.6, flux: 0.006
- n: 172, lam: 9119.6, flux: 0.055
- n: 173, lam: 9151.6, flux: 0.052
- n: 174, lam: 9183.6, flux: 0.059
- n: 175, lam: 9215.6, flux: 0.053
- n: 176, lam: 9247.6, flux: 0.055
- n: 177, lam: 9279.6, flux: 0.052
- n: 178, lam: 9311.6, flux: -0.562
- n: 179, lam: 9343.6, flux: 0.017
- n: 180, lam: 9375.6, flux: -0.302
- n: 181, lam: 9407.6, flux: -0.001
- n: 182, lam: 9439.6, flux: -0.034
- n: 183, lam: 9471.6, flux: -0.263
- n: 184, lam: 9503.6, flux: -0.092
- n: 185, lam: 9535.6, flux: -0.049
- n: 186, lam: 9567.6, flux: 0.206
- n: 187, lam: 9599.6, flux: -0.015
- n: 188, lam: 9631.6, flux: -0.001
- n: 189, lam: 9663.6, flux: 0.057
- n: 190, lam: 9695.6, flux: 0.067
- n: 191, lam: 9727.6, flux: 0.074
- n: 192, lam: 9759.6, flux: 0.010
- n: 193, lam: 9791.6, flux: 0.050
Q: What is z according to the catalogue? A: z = 0.164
